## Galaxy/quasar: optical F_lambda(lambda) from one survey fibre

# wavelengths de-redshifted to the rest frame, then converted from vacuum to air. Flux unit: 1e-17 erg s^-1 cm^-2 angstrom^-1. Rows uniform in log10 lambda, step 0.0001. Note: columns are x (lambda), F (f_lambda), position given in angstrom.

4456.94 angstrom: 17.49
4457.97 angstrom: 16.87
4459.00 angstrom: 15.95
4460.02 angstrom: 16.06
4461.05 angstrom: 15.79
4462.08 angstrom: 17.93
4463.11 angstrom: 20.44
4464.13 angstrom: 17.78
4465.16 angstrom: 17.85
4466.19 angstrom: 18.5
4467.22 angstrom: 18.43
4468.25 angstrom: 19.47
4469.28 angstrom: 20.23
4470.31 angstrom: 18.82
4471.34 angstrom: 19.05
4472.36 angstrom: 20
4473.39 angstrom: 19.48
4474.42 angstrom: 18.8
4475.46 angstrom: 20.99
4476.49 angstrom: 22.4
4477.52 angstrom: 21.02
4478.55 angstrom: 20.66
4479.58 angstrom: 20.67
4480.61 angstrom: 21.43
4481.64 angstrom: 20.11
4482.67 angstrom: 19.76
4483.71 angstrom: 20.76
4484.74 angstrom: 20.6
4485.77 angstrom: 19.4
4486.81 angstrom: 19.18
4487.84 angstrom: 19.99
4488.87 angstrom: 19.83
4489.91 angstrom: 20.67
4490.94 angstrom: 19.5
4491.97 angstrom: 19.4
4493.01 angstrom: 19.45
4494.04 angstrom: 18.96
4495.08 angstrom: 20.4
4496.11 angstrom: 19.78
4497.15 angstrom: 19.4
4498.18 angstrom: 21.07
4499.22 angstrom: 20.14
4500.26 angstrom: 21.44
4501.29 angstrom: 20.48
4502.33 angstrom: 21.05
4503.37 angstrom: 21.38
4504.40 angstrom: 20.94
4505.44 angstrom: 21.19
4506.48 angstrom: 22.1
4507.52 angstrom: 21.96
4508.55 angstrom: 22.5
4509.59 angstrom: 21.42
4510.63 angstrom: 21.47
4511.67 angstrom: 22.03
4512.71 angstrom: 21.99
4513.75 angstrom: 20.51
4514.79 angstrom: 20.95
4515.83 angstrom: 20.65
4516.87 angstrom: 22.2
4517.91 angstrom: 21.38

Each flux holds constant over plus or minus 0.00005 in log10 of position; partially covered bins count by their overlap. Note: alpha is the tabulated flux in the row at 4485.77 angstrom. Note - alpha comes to 19.4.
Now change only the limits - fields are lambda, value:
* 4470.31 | 18.82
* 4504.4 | 20.94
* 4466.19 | 18.5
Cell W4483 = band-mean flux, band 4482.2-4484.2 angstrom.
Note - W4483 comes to 20.2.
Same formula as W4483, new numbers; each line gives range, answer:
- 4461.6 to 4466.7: 18.5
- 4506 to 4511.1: 21.9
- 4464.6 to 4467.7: 18.2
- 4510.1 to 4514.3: 21.5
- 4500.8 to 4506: 21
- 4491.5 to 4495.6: 19.6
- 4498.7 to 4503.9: 20.9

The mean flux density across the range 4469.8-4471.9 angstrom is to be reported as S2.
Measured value 19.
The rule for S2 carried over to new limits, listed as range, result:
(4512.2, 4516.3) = 21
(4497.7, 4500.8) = 20.9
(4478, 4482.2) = 20.7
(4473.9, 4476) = 19.8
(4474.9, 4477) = 21.6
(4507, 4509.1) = 22.3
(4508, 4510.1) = 22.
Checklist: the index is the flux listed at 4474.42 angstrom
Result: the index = 18.8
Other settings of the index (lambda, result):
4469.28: 20.23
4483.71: 20.76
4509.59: 21.42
